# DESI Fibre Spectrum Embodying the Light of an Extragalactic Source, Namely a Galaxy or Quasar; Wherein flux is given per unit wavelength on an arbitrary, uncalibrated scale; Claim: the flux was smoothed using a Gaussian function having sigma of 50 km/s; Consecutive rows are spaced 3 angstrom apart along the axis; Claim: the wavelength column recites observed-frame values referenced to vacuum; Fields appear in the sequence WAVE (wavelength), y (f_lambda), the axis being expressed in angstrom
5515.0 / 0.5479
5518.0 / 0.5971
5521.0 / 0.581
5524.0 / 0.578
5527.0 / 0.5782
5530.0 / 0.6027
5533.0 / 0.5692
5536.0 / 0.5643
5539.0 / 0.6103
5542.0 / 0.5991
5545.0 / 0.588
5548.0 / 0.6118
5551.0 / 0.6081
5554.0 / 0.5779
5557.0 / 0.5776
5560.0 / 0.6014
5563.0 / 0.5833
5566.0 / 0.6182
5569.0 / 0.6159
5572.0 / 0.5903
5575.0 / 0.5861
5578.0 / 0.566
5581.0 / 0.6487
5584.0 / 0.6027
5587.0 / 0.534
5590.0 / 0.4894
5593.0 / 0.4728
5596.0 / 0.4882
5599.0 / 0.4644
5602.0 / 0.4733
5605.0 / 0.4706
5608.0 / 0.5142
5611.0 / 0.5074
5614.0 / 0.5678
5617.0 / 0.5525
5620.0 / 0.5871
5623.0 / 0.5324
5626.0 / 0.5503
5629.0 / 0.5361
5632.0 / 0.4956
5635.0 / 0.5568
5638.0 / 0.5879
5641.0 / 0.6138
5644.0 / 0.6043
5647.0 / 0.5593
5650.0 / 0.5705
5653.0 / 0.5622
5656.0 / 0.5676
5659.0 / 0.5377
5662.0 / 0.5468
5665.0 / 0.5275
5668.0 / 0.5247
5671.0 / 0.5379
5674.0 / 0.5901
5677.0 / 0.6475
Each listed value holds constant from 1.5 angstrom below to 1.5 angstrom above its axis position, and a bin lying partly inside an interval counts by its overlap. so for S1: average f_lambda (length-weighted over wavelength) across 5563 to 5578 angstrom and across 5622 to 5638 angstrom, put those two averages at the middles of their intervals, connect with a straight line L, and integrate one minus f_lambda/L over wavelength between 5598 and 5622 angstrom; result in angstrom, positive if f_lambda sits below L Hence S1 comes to 1.70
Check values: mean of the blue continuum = 0.597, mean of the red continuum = 0.539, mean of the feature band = 0.519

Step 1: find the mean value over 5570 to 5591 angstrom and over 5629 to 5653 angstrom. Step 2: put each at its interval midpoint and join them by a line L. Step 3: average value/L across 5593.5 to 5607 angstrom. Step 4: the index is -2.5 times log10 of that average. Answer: 0.20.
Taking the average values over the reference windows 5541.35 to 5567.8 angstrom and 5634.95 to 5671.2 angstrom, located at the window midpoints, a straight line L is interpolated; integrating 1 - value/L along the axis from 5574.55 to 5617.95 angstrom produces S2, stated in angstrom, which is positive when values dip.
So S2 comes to 4.07 angstrom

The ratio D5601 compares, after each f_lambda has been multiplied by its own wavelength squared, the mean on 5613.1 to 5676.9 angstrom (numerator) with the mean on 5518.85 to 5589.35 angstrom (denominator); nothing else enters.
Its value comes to 0.98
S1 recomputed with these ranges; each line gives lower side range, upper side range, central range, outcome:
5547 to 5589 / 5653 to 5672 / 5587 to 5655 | 3.5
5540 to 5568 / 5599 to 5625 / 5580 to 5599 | 0.7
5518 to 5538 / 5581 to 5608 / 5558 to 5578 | -2.2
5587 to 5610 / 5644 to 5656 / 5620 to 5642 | -0.6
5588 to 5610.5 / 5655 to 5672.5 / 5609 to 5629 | -1.9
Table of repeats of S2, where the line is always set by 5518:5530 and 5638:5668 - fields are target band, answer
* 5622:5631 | 0.5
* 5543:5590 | -1.0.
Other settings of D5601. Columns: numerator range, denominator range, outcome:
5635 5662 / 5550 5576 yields 0.99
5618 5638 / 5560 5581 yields 0.93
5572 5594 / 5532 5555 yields 0.96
